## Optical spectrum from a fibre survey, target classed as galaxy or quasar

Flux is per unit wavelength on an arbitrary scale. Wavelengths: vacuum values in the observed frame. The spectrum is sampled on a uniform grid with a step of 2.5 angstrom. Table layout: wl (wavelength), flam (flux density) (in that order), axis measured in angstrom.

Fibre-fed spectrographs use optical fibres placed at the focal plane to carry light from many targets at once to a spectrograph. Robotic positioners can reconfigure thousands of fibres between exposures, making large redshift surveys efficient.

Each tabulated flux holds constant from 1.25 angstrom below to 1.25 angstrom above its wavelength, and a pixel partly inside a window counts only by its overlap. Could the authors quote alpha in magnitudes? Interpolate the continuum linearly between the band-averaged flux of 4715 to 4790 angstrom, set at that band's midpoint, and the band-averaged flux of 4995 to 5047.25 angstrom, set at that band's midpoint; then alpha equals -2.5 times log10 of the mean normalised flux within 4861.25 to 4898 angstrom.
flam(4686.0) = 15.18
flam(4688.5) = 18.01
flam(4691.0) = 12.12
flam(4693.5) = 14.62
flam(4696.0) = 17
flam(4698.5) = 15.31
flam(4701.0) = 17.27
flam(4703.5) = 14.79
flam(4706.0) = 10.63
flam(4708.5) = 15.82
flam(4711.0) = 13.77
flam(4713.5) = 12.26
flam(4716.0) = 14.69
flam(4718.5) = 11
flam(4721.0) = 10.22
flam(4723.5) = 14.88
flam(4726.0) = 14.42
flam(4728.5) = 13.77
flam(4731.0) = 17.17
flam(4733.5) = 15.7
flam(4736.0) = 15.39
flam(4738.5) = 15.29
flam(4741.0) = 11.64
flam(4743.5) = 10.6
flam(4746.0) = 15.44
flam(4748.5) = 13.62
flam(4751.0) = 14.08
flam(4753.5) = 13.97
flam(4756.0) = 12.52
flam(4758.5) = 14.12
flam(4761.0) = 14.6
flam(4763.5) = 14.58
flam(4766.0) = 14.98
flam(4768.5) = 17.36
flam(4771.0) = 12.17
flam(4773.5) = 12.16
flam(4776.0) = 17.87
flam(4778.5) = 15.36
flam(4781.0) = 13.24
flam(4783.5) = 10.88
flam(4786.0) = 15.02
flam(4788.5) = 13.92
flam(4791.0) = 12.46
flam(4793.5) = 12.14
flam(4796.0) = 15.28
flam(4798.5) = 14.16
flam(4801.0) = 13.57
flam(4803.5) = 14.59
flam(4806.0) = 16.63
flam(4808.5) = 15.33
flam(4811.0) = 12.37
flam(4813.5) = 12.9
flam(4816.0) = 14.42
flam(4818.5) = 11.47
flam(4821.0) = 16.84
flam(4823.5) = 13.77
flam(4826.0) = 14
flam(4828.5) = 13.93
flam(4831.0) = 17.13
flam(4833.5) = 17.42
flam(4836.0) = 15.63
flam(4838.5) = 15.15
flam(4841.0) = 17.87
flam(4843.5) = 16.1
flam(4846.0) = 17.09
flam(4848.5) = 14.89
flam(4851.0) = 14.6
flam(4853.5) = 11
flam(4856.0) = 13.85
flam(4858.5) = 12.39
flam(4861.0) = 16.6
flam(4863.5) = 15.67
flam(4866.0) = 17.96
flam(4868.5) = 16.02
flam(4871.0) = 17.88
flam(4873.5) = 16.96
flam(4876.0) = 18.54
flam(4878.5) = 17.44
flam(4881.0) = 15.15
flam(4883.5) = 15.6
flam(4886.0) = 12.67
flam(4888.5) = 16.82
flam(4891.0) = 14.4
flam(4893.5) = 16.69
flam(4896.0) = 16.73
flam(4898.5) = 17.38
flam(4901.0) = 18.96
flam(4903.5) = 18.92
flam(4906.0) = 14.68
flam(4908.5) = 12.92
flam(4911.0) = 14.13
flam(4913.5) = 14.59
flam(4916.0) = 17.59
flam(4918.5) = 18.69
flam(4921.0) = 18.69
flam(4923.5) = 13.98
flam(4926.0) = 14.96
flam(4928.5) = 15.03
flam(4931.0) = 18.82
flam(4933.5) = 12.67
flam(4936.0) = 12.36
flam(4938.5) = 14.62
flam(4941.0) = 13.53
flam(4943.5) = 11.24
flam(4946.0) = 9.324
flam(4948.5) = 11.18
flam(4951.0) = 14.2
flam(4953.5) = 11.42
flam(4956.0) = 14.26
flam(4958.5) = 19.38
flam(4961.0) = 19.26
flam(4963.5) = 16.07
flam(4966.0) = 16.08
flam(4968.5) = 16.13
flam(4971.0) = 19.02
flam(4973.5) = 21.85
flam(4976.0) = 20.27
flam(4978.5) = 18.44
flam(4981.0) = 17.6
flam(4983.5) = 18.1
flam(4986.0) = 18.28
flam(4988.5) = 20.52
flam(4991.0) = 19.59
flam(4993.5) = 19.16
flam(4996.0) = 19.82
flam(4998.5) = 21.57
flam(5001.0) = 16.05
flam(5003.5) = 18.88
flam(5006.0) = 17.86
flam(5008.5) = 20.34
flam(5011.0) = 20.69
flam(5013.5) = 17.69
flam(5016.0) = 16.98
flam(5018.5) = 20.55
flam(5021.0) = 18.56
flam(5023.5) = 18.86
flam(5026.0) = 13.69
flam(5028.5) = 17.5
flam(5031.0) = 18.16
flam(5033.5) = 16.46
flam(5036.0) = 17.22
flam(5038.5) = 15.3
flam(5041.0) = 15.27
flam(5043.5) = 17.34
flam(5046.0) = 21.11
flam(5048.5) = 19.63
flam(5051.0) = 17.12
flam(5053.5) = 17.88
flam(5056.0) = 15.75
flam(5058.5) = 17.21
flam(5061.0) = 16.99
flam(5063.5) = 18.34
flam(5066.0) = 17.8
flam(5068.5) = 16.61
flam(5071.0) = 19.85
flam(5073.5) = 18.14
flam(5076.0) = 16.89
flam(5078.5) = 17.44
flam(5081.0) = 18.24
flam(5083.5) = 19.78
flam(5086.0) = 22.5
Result -0.03 mag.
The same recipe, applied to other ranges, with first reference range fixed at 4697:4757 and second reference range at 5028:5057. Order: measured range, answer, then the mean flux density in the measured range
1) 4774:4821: 0.05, 14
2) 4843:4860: 0.08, 14.2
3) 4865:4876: -0.12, 17.3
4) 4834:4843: -0.08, 16.3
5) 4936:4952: 0.31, 12.3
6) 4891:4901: -0.07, 16.9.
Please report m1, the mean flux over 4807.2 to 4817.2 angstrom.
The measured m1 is 13.8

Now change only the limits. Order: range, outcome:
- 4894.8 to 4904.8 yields 18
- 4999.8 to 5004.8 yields 17.5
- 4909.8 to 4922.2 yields 16.7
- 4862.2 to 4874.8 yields 16.9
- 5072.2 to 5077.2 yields 17.5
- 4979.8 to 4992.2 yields 18.8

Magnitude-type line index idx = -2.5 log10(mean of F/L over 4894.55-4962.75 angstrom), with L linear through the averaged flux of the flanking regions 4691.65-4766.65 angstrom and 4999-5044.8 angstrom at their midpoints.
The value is 0.09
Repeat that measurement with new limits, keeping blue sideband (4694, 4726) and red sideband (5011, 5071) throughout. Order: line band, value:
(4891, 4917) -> 0.00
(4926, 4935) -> 0.07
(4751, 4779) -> 0.01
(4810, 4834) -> 0.06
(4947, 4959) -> 0.21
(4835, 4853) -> -0.02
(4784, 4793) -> 0.11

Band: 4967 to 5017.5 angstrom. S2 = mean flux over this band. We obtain 18.9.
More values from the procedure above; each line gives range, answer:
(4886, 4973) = 15.4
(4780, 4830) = 13.9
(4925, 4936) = 15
